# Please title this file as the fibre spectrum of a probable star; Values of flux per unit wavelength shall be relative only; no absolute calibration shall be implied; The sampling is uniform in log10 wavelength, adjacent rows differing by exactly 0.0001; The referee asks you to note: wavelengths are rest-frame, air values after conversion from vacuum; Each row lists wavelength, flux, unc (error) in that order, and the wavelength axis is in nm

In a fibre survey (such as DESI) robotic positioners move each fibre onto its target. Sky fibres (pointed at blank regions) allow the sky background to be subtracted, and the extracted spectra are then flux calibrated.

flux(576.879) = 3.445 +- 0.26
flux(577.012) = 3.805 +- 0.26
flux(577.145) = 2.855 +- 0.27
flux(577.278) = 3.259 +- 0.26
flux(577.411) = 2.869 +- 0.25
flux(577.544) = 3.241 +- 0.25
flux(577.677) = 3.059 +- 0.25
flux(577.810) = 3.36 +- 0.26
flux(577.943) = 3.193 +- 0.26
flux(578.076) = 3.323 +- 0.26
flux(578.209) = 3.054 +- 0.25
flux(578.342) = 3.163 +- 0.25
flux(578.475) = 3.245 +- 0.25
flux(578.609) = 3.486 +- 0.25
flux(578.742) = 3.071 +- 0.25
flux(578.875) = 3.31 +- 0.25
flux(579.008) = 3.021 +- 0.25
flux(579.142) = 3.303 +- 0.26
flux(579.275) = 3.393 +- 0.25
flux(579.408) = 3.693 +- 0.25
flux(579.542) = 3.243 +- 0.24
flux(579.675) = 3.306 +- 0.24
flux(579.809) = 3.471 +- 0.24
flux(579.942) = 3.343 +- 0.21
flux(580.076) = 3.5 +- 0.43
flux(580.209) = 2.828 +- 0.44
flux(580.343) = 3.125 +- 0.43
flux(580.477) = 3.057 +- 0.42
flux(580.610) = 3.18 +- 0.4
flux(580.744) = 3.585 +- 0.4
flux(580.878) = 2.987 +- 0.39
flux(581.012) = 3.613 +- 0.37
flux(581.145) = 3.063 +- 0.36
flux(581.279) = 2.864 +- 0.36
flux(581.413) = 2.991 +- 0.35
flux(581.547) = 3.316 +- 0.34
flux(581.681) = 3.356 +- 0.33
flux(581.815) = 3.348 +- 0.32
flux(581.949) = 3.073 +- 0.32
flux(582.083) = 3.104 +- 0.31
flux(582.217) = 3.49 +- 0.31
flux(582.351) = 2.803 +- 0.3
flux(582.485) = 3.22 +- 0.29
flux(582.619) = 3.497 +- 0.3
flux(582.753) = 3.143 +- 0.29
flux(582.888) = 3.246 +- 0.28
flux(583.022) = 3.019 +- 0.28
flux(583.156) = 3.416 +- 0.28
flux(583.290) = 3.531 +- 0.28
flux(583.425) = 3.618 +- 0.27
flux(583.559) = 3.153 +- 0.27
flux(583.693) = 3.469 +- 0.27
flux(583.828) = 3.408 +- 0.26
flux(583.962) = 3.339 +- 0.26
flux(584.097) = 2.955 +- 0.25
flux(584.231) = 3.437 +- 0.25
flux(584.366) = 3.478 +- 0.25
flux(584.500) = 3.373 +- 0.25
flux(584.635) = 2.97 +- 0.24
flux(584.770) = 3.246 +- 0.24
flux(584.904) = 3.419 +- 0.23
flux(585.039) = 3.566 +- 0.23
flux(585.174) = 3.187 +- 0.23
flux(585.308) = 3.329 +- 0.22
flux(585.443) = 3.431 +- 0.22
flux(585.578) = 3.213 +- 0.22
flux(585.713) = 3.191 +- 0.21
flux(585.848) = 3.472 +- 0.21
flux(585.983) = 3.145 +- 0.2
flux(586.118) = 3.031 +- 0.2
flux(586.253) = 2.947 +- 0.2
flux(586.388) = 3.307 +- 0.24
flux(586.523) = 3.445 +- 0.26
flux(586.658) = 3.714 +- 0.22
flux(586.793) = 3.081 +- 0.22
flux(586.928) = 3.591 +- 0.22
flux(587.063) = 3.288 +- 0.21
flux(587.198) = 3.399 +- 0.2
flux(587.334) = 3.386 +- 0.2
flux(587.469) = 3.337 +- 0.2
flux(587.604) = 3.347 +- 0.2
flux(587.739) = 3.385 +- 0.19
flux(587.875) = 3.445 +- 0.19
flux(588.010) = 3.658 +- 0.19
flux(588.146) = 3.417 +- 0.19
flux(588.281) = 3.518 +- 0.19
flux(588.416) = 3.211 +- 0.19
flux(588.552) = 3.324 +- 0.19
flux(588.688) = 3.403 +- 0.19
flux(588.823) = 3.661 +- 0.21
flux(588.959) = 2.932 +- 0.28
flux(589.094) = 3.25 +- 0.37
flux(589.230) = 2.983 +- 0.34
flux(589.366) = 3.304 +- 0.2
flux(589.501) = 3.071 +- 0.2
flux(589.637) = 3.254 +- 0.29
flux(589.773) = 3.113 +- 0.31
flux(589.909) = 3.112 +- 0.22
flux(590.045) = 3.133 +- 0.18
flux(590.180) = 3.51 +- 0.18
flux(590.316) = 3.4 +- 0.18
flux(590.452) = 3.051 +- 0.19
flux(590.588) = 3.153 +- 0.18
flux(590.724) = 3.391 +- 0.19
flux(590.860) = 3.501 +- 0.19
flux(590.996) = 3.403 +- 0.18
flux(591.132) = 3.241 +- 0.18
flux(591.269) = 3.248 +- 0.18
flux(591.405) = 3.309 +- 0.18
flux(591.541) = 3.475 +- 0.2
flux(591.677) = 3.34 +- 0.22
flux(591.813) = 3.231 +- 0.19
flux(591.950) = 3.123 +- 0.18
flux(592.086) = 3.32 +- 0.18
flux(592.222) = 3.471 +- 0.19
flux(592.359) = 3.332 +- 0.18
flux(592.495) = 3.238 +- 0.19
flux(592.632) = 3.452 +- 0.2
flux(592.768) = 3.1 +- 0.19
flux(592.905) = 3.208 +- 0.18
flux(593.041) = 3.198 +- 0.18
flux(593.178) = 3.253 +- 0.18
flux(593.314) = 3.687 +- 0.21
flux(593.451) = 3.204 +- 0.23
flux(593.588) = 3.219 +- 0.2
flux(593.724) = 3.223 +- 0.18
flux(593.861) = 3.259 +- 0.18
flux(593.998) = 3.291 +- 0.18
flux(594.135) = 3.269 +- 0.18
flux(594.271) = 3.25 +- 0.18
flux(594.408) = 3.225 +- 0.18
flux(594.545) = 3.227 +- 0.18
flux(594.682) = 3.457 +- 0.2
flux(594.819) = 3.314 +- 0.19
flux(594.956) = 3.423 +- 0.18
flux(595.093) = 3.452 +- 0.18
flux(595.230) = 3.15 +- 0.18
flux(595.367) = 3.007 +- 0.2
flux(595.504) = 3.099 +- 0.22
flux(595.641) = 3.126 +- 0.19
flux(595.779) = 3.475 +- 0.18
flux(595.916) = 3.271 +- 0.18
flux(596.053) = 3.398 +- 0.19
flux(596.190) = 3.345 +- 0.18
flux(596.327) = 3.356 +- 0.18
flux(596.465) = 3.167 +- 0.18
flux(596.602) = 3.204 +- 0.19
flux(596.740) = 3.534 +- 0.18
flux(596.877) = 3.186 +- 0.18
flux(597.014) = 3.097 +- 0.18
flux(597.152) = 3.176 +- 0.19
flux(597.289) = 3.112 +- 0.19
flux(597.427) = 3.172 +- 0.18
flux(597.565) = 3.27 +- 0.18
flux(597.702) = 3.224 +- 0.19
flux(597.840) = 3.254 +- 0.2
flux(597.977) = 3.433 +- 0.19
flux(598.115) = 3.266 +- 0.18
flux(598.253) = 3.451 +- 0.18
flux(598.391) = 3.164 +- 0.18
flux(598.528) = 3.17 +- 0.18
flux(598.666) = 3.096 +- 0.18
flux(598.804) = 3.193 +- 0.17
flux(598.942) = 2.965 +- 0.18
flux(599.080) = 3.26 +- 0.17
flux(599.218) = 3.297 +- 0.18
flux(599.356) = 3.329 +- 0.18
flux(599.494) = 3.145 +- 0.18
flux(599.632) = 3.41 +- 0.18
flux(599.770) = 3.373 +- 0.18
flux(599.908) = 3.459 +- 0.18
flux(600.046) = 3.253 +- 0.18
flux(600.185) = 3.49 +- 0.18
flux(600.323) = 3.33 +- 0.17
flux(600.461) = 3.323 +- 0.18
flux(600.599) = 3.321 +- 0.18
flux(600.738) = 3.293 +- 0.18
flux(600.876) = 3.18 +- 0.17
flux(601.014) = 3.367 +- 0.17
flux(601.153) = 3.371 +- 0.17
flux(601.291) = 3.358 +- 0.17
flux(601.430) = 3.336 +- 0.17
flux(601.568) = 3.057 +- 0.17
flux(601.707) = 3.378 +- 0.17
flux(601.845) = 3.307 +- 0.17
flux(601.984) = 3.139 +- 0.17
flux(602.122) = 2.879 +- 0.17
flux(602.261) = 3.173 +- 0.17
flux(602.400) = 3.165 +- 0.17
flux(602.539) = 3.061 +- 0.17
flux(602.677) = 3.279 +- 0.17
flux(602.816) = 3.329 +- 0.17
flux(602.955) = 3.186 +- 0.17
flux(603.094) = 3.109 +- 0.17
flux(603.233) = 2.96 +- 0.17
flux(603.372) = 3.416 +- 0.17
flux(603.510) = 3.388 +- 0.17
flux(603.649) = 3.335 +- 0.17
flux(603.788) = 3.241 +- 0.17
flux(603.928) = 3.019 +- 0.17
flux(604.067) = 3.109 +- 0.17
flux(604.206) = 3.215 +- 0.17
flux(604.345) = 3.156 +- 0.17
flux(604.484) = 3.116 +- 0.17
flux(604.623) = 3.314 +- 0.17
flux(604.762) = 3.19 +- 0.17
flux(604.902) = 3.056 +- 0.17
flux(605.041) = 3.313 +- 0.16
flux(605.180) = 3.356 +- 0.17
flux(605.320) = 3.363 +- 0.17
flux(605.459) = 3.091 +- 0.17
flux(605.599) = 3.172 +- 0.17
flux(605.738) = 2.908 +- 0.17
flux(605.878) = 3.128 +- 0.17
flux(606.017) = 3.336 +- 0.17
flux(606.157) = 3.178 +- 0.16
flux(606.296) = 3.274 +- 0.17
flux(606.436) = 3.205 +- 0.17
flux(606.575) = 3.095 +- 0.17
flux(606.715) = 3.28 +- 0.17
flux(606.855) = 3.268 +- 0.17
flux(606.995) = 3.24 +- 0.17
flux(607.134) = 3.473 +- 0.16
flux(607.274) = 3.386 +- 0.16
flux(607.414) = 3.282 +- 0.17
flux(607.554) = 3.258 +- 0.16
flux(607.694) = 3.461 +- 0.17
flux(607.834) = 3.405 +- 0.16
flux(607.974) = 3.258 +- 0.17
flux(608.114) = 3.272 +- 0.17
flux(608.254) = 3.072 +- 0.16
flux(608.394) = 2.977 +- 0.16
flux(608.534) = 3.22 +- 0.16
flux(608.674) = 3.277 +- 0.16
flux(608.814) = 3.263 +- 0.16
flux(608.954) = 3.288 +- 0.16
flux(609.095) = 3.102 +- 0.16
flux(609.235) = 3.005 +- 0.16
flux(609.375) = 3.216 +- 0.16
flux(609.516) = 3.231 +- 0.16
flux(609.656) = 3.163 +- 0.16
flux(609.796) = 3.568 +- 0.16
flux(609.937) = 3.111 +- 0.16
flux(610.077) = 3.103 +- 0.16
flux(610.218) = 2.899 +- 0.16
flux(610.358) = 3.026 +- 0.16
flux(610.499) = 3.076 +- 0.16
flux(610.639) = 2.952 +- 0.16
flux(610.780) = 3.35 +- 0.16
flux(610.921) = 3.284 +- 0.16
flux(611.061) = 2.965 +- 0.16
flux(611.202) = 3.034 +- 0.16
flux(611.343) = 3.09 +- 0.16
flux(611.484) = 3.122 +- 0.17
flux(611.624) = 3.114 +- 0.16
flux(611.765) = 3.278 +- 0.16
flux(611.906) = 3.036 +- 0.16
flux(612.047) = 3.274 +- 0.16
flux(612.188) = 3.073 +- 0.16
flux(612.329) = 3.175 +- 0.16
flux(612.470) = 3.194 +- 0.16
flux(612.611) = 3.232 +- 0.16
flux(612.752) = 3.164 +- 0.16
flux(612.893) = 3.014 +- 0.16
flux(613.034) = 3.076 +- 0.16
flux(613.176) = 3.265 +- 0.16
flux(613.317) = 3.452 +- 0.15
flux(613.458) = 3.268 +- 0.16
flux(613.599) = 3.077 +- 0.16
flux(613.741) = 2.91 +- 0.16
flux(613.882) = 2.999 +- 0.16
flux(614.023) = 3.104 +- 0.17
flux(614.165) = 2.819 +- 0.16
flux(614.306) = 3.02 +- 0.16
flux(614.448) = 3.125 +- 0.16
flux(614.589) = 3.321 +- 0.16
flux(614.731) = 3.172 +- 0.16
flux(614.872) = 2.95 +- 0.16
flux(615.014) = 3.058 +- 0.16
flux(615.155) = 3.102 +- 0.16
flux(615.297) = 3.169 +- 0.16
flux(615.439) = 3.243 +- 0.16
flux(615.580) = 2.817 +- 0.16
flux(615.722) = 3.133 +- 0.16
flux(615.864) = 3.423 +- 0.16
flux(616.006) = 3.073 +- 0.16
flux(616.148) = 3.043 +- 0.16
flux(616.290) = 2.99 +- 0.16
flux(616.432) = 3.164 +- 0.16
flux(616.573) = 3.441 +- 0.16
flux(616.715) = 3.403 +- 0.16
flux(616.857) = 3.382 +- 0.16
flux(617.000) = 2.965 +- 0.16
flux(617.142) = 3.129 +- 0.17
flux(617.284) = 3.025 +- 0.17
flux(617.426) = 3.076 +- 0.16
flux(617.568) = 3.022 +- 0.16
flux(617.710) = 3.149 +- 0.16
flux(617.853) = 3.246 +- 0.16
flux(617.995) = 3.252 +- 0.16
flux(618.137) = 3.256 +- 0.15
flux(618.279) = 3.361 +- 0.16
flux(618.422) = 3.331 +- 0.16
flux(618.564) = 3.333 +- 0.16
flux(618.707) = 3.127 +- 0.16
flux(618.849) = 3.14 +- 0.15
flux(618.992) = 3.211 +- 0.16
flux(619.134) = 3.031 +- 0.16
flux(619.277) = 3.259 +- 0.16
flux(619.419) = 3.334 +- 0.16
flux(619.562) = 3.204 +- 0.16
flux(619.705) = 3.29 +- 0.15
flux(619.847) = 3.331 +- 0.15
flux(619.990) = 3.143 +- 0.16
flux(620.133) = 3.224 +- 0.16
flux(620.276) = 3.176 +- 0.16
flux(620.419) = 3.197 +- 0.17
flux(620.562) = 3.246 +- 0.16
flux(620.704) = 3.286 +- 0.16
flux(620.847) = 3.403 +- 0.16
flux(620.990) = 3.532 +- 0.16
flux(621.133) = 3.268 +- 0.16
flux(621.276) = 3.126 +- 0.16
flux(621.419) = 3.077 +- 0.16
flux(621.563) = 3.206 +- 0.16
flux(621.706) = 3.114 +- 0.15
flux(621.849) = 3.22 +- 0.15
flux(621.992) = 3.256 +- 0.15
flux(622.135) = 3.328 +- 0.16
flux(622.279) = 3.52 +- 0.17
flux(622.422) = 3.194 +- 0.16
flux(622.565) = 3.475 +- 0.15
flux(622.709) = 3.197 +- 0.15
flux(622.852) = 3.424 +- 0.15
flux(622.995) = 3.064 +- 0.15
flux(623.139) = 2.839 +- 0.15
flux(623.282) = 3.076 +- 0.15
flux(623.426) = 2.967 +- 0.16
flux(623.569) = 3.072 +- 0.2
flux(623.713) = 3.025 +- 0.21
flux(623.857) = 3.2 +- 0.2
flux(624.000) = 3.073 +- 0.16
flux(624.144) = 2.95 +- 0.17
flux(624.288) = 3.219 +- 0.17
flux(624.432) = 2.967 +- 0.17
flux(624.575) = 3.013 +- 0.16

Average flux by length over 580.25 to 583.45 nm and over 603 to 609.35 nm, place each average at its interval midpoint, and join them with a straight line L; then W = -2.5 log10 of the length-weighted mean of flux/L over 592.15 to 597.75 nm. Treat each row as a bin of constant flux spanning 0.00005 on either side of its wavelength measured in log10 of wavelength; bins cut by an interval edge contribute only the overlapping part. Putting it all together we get -0.017 mag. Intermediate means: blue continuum 3.23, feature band 3.27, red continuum 3.22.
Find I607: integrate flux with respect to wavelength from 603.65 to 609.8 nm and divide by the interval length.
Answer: 3.22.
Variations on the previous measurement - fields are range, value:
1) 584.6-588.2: 3.33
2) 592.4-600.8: 3.27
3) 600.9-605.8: 3.21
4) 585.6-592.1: 3.3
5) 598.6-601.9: 3.29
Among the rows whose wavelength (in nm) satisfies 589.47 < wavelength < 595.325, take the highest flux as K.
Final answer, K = 3.687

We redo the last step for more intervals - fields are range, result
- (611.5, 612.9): 3.278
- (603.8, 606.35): 3.363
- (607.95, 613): 3.568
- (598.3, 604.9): 3.49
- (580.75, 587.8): 3.714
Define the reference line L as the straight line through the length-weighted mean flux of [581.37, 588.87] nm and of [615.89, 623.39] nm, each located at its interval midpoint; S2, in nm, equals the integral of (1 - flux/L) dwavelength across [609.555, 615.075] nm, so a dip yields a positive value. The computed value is 0.19 nm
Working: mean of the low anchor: 3.32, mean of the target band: 3.13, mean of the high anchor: 3.21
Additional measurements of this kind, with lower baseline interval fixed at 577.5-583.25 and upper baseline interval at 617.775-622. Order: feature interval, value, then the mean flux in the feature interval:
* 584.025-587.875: -0.089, 3.31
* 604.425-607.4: 0.010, 3.23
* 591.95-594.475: -0.037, 3.29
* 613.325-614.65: 0.062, 3.09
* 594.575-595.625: -0.008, 3.26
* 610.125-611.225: 0.055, 3.08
